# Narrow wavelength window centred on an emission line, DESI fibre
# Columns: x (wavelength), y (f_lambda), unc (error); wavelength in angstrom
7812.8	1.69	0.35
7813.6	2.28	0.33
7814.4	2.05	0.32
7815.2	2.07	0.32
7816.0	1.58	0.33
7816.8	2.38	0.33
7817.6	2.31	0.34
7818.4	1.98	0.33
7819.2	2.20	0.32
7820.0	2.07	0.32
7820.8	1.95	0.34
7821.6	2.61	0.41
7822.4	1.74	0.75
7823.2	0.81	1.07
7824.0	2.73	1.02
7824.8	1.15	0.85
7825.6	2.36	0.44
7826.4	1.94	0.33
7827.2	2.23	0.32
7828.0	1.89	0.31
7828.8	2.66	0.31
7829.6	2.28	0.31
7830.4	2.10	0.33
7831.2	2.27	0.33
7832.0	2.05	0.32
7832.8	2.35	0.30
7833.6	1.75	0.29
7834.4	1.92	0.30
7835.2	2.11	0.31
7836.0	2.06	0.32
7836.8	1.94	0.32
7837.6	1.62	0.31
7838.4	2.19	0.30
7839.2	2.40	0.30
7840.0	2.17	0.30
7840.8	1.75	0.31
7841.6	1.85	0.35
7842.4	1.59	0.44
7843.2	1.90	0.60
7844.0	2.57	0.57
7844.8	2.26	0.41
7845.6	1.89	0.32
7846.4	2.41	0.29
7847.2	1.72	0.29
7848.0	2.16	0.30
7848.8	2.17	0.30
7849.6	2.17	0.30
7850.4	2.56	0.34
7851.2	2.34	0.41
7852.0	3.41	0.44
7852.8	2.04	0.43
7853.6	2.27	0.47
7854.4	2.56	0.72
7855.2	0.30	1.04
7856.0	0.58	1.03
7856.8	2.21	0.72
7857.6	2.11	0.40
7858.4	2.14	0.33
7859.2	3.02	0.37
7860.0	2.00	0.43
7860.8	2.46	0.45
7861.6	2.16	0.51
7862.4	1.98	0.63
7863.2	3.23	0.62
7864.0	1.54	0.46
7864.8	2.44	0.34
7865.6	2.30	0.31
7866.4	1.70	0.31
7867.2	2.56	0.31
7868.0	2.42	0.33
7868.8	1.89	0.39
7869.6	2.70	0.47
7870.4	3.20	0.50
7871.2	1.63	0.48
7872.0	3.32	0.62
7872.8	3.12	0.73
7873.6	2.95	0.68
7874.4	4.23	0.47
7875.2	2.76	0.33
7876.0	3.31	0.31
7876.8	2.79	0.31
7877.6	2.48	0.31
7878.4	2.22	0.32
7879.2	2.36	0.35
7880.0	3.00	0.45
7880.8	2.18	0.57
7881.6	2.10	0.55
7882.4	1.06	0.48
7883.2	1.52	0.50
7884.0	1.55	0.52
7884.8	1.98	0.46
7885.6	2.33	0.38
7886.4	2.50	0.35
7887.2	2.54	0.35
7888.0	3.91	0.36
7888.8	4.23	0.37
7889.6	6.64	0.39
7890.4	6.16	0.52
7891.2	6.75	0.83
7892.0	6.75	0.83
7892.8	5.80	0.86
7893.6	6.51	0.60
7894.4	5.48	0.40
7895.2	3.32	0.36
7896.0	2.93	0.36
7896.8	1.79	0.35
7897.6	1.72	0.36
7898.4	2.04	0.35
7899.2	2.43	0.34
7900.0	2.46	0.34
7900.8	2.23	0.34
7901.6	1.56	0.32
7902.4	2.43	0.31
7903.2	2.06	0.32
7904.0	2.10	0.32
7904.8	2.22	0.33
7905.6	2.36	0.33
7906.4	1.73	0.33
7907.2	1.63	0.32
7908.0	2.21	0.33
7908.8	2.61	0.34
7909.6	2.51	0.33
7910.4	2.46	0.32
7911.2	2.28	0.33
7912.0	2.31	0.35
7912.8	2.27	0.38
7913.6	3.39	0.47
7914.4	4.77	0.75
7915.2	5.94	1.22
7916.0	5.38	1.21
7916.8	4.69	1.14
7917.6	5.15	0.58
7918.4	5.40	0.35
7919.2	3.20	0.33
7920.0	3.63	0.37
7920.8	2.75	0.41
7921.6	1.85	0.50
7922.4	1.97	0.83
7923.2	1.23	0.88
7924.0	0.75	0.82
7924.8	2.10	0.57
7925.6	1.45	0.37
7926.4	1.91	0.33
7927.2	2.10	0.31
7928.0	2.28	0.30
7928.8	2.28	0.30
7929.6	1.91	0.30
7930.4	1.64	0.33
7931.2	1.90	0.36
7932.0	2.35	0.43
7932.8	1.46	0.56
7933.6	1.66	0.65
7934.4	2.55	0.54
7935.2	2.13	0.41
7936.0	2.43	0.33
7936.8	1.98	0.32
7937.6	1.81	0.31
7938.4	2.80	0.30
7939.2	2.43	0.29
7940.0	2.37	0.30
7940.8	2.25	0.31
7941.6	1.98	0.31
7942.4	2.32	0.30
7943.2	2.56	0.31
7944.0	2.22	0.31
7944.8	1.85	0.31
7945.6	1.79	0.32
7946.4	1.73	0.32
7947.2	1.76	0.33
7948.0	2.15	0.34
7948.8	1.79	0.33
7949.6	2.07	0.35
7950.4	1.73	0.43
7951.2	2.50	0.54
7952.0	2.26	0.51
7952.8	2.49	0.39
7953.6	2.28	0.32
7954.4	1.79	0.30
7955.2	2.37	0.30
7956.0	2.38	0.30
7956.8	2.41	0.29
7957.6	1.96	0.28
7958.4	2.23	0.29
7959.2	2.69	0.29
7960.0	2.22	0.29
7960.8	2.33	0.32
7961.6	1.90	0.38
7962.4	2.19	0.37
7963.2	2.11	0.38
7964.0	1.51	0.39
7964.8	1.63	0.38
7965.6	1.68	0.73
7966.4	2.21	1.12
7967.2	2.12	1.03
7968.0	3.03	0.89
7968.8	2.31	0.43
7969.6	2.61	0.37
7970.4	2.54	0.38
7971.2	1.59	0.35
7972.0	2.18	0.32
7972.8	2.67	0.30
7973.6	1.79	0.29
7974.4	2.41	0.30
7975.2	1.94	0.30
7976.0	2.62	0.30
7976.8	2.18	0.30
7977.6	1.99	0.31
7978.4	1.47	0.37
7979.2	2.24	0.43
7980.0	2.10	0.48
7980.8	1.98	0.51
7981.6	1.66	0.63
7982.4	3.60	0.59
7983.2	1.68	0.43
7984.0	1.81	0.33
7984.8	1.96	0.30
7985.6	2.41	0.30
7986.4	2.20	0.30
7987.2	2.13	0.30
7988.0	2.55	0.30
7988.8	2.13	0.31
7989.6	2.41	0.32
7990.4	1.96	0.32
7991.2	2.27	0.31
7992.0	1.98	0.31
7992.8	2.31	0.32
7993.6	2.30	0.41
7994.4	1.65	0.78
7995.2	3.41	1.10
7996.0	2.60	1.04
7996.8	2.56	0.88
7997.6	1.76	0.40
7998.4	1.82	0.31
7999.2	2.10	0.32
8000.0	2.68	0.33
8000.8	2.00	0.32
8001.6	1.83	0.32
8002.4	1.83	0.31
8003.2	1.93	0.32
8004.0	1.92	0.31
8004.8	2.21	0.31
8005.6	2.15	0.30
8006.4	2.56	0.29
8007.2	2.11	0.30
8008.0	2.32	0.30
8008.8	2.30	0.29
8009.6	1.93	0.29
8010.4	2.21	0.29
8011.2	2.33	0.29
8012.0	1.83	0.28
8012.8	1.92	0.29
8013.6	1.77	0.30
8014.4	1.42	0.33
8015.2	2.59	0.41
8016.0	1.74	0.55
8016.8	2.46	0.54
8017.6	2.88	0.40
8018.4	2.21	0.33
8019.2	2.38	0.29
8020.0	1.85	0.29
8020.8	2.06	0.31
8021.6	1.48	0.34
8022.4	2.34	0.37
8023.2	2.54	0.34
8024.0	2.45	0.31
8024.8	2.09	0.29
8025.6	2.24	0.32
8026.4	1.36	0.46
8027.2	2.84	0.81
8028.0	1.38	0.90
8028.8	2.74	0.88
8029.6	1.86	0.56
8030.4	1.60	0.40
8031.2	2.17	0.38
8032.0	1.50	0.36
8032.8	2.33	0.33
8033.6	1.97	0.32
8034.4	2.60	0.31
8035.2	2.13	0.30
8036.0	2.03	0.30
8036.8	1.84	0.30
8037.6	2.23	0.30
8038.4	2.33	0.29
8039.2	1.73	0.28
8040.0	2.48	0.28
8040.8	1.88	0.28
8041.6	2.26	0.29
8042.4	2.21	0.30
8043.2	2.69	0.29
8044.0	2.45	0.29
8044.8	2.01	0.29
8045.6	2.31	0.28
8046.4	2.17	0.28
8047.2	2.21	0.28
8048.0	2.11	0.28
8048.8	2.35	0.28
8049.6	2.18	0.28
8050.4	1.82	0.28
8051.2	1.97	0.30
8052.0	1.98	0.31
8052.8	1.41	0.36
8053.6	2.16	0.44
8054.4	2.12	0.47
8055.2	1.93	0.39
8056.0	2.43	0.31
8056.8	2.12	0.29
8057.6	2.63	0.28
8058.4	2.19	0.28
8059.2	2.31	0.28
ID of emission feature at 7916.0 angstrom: [N II] 6583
